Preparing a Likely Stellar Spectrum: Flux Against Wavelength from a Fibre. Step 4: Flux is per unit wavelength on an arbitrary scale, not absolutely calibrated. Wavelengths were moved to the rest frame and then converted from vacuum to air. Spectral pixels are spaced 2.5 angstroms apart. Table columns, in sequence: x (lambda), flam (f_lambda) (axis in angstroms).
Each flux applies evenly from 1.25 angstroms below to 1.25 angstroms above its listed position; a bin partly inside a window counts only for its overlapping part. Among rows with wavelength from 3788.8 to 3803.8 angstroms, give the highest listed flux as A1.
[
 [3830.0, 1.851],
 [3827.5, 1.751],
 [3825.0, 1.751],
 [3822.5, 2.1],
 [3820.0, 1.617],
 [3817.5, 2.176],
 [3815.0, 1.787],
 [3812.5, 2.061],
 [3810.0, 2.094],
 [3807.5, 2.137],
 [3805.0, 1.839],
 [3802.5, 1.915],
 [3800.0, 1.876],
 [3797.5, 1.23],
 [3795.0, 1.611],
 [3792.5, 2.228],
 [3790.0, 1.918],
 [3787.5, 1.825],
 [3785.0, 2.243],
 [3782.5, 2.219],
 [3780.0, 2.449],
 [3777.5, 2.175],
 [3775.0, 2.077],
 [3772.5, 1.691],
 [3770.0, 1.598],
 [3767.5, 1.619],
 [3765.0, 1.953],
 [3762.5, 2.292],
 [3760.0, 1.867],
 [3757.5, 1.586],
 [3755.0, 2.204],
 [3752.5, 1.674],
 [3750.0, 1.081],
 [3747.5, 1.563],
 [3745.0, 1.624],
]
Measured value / 2.228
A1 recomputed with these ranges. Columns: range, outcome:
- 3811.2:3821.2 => 2.176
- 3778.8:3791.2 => 2.449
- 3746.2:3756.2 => 2.204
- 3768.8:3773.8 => 1.691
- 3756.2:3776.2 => 2.292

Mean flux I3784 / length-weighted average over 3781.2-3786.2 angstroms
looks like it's 2.23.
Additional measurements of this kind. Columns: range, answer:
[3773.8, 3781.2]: 2.23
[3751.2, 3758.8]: 1.82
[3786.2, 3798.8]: 1.76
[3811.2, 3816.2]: 1.93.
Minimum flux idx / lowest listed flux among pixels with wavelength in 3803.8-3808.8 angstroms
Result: 1.839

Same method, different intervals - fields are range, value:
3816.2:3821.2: 1.617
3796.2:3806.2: 1.23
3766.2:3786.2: 1.598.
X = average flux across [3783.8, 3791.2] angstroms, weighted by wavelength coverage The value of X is 1.99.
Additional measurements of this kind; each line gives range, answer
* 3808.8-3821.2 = 1.95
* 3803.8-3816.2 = 1.98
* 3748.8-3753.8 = 1.39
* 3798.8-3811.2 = 1.97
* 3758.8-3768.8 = 1.93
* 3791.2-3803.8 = 1.77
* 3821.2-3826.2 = 1.92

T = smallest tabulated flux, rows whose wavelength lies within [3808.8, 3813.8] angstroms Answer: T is 2.061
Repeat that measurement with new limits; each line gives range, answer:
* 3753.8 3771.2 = 1.586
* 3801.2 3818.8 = 1.787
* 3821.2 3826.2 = 1.751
